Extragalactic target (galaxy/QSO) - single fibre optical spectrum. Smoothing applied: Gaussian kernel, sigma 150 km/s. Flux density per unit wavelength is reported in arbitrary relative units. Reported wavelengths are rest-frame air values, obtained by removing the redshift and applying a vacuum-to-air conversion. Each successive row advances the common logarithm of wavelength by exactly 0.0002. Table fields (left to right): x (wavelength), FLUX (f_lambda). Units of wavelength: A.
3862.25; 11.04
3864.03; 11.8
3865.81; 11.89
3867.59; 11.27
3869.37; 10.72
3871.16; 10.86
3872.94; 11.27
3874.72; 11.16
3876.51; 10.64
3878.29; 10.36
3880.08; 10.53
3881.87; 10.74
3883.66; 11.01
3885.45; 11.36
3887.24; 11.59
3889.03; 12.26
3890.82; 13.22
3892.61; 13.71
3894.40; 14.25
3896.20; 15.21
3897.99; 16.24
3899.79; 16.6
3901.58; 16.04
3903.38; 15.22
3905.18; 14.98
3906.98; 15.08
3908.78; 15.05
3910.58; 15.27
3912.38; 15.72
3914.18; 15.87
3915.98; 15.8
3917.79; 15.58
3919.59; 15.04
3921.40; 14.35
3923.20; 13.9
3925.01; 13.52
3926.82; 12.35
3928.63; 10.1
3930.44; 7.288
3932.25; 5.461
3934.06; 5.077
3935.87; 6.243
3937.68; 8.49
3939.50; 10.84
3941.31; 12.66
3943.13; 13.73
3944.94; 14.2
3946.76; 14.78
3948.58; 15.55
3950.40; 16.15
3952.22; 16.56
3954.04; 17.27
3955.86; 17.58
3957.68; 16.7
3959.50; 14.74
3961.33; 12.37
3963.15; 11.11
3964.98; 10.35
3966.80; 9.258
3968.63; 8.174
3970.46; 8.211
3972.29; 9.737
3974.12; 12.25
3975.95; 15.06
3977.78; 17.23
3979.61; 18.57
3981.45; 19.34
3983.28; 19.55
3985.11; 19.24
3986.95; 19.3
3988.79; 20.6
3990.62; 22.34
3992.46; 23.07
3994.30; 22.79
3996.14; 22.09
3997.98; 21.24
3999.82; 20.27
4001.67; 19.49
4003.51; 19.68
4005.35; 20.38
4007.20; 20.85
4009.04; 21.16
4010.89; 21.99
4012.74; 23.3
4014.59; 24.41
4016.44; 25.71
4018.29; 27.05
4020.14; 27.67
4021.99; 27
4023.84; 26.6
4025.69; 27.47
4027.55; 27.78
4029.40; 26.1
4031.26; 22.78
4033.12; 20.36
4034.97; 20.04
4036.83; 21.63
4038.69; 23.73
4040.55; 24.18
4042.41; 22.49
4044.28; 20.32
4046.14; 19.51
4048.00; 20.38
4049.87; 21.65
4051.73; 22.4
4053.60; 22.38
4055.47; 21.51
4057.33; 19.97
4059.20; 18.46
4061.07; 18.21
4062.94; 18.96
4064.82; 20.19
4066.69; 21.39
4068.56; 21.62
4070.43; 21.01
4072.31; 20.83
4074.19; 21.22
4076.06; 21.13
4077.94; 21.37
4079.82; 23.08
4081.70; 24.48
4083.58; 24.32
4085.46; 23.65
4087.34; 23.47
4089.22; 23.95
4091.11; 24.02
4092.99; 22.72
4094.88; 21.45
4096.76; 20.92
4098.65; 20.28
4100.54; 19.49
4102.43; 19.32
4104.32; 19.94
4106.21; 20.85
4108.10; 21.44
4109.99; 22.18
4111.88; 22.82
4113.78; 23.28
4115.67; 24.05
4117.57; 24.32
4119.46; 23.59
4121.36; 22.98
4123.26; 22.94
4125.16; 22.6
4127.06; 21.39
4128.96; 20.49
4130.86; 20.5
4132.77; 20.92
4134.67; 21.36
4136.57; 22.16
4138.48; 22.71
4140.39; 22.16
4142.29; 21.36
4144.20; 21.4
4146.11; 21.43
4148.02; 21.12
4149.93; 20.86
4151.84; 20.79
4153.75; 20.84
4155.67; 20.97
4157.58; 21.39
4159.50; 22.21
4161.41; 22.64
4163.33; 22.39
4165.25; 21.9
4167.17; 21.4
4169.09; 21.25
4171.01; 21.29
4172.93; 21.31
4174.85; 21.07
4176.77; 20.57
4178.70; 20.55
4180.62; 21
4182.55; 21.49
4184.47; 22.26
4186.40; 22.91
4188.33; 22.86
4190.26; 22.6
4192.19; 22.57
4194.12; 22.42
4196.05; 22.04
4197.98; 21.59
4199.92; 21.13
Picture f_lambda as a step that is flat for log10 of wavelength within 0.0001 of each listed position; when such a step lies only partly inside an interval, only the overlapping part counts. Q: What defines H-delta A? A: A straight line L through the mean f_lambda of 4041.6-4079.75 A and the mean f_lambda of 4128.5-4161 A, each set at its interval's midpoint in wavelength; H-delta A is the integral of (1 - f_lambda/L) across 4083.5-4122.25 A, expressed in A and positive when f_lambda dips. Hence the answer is -2.2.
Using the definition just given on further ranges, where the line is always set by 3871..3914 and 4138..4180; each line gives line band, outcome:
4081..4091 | -2.48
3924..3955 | 6.33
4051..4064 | -1.34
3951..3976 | 4.35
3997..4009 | -2.65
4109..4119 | -1.63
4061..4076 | -1.54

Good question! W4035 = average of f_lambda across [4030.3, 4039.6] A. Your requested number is 21.7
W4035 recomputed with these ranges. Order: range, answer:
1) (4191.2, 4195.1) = 22.5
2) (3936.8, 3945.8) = 12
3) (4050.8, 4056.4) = 22.1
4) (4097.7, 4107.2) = 20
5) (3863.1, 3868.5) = 11.6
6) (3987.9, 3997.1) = 22.2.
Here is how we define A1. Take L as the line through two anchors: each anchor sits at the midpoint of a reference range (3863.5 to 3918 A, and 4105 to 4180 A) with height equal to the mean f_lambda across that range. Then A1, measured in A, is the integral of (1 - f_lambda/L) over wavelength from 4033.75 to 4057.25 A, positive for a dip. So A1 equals -4.0 A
